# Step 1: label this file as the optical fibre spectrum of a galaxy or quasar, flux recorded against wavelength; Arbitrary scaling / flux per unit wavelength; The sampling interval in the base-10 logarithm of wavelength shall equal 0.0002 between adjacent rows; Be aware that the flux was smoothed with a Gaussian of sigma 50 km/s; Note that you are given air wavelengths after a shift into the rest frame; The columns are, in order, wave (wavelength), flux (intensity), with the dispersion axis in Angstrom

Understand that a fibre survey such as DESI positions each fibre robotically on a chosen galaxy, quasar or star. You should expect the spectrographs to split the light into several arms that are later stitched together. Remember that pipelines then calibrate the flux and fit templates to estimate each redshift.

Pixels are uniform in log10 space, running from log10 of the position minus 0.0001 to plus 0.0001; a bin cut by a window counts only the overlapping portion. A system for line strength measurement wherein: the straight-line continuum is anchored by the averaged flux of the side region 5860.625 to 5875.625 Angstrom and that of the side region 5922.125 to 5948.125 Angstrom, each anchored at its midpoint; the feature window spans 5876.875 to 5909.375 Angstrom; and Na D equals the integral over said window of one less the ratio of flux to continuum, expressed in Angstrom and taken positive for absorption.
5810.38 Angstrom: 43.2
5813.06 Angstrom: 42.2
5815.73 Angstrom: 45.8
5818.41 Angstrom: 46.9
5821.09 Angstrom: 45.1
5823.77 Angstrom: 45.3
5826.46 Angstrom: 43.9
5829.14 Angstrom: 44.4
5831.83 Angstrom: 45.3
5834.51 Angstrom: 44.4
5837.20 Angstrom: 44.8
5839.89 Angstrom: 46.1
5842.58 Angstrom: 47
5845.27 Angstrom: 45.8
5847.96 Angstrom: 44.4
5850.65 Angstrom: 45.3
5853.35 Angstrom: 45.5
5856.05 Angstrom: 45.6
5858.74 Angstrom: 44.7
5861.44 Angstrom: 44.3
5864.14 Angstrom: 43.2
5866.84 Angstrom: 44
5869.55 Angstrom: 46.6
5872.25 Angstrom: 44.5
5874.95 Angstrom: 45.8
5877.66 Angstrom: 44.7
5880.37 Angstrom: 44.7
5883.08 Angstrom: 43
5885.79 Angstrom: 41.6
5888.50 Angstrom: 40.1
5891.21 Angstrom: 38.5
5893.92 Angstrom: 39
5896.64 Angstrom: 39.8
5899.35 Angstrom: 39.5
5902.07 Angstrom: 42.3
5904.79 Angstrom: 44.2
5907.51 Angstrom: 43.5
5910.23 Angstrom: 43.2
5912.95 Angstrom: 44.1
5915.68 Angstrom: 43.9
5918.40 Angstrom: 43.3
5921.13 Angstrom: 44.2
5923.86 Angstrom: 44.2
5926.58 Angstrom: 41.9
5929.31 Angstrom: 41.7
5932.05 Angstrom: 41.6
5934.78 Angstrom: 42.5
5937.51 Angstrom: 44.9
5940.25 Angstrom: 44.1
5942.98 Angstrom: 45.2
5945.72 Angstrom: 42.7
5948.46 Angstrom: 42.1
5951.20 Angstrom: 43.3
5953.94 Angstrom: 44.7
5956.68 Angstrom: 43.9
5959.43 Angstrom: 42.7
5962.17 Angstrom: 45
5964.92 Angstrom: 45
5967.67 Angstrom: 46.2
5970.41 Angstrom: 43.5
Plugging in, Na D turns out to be 1.8 Angstrom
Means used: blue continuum 44.7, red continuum 43.2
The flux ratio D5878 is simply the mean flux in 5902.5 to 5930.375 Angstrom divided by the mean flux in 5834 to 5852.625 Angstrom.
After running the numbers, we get 1.0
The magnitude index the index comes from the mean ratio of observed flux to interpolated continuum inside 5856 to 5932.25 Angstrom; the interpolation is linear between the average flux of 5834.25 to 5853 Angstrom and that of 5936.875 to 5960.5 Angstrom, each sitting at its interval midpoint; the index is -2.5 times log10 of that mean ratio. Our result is 0.04 mag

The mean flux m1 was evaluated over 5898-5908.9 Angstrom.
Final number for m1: 42.4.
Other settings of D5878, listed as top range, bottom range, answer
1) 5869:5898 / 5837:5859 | 0.93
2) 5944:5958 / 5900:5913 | 1.00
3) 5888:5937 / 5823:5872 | 0.94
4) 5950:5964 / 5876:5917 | 1.04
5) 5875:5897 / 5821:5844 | 0.92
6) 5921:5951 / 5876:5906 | 1.04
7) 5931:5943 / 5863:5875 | 0.97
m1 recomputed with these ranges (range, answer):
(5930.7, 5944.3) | 43.7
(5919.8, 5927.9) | 43.5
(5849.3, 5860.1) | 45.3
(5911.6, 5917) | 43.9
